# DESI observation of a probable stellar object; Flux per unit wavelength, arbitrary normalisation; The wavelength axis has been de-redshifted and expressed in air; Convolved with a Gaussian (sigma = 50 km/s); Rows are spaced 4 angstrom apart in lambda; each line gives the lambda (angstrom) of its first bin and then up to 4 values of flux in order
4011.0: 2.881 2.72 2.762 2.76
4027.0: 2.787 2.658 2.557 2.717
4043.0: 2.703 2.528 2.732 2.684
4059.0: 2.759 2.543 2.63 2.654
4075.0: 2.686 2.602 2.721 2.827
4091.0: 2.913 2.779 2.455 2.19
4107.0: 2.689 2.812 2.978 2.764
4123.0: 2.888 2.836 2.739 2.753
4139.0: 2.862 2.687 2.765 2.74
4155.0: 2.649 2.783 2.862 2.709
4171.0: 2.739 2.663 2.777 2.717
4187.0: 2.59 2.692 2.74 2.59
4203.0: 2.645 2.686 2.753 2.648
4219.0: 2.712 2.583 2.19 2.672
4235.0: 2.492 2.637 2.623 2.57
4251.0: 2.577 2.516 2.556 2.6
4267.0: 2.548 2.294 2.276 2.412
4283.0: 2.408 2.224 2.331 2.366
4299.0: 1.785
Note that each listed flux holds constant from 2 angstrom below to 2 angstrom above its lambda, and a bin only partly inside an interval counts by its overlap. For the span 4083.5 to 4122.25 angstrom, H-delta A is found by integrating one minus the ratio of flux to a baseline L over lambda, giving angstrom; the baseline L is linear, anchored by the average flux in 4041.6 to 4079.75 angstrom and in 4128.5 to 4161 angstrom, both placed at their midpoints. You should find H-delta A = -0.2 angstrom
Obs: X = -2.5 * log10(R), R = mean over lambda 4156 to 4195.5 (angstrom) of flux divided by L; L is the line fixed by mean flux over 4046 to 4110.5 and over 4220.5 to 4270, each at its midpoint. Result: -0.055 mag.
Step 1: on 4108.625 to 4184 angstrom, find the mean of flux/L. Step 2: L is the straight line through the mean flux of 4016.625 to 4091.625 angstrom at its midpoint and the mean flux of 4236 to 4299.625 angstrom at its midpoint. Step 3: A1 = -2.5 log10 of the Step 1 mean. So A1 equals -0.08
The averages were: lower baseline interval 2.69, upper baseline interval 2.44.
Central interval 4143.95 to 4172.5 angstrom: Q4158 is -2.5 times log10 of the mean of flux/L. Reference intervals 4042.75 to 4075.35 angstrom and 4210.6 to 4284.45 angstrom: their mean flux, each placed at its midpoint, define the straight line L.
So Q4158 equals -0.07 mag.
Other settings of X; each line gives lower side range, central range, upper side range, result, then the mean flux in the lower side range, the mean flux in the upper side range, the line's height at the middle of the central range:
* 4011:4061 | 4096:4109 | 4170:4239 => 0.09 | 2.7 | 2.64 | 2.68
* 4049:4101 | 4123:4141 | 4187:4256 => -0.06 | 2.69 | 2.61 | 2.66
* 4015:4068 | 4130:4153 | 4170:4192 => -0.03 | 2.68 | 2.69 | 2.69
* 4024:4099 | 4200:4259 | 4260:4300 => -0.07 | 2.69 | 2.34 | 2.42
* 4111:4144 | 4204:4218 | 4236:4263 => -0.02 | 2.82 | 2.58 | 2.65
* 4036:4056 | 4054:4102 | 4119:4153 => 0.01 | 2.67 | 2.78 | 2.71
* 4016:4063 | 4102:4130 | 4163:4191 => -0.02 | 2.69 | 2.71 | 2.7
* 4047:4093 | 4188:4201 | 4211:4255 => -0.03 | 2.7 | 2.58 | 2.6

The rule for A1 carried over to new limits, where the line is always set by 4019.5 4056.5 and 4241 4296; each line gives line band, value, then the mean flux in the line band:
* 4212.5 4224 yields -0.07 mag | 2.66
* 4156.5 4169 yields -0.09 mag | 2.78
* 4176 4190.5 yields -0.06 mag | 2.69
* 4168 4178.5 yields -0.07 mag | 2.71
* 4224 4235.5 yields 0.01 mag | 2.46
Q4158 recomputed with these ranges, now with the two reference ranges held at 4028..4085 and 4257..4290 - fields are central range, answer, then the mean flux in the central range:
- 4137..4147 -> -0.09 mag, 2.77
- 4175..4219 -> -0.08 mag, 2.68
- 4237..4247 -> -0.07 mag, 2.62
